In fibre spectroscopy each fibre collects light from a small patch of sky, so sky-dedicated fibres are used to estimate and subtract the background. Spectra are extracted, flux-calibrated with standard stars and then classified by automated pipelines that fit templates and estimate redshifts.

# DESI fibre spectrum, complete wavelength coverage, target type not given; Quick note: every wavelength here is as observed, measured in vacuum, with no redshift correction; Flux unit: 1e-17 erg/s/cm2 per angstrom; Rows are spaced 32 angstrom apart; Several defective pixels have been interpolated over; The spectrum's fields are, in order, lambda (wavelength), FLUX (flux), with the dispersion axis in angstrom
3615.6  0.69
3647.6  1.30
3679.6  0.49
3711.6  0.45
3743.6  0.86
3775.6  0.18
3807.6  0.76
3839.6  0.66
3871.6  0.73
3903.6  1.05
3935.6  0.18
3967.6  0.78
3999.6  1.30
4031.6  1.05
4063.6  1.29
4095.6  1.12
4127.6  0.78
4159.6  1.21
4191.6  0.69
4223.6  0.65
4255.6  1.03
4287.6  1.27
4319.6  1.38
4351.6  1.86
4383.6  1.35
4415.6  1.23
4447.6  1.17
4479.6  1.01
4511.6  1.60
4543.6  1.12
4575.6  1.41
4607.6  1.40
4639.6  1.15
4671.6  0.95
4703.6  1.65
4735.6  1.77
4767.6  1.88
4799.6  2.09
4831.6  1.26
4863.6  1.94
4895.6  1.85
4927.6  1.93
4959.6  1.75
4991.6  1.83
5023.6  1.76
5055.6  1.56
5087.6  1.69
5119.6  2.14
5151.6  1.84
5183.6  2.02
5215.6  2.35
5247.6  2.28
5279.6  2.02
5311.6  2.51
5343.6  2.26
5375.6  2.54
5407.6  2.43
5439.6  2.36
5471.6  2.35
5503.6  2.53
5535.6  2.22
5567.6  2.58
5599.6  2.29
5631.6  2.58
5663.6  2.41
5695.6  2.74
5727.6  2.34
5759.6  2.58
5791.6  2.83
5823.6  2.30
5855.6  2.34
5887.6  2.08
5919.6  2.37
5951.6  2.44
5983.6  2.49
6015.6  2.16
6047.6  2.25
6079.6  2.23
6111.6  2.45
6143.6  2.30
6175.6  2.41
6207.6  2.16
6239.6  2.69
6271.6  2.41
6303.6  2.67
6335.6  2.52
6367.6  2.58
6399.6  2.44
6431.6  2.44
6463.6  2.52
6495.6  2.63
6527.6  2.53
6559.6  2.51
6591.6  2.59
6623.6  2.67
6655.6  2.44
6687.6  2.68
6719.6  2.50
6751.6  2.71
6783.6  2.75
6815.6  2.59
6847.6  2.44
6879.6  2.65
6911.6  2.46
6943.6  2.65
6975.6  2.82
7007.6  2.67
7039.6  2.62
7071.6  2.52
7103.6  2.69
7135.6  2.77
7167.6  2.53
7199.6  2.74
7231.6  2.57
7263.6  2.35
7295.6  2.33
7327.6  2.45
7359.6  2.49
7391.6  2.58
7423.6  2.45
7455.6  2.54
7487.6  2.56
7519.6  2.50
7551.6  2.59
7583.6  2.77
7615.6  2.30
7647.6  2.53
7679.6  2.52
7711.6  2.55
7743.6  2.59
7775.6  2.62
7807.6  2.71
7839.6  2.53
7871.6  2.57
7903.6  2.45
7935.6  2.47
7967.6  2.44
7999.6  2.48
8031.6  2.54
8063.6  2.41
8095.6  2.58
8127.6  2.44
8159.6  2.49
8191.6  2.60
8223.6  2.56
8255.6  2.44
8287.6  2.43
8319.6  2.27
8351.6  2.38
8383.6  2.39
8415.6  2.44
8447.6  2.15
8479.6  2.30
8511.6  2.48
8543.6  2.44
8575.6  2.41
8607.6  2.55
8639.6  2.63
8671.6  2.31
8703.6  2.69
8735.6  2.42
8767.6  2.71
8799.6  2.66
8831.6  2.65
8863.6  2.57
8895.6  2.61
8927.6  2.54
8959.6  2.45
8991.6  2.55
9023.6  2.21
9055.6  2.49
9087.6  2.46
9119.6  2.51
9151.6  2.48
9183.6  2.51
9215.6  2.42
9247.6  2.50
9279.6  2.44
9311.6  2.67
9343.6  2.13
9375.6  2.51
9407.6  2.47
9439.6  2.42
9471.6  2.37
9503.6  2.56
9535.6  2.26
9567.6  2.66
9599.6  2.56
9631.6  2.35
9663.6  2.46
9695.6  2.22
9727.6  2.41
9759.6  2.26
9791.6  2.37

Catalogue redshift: 0.18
